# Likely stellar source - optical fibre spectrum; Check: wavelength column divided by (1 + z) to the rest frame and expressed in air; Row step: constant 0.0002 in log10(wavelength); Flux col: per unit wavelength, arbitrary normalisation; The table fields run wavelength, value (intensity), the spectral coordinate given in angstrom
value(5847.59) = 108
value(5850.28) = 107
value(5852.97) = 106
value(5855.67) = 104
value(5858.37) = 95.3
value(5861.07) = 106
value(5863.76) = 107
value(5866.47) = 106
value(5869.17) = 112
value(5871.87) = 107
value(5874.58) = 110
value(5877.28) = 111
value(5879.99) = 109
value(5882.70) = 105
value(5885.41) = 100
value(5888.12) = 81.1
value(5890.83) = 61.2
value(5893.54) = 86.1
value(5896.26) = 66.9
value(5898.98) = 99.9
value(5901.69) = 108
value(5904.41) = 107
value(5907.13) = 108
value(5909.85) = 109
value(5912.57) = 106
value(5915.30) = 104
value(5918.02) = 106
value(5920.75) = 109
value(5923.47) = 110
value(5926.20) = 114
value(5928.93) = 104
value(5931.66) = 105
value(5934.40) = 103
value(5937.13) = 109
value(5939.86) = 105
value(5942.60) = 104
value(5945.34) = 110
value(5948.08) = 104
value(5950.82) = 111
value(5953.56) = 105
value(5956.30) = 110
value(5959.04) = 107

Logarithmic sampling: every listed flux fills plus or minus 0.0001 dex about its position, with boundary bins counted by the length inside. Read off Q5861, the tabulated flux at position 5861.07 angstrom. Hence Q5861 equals 106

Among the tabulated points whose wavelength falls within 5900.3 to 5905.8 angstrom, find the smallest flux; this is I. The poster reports 107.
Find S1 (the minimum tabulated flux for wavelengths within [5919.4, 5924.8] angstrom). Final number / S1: 109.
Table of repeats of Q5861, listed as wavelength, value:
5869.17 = 112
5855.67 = 104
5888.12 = 81.1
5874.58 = 110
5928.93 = 104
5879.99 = 109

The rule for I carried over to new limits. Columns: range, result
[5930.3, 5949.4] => 103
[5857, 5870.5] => 95.3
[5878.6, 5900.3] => 61.2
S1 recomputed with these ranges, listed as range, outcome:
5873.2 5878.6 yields 110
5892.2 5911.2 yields 66.9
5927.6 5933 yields 104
